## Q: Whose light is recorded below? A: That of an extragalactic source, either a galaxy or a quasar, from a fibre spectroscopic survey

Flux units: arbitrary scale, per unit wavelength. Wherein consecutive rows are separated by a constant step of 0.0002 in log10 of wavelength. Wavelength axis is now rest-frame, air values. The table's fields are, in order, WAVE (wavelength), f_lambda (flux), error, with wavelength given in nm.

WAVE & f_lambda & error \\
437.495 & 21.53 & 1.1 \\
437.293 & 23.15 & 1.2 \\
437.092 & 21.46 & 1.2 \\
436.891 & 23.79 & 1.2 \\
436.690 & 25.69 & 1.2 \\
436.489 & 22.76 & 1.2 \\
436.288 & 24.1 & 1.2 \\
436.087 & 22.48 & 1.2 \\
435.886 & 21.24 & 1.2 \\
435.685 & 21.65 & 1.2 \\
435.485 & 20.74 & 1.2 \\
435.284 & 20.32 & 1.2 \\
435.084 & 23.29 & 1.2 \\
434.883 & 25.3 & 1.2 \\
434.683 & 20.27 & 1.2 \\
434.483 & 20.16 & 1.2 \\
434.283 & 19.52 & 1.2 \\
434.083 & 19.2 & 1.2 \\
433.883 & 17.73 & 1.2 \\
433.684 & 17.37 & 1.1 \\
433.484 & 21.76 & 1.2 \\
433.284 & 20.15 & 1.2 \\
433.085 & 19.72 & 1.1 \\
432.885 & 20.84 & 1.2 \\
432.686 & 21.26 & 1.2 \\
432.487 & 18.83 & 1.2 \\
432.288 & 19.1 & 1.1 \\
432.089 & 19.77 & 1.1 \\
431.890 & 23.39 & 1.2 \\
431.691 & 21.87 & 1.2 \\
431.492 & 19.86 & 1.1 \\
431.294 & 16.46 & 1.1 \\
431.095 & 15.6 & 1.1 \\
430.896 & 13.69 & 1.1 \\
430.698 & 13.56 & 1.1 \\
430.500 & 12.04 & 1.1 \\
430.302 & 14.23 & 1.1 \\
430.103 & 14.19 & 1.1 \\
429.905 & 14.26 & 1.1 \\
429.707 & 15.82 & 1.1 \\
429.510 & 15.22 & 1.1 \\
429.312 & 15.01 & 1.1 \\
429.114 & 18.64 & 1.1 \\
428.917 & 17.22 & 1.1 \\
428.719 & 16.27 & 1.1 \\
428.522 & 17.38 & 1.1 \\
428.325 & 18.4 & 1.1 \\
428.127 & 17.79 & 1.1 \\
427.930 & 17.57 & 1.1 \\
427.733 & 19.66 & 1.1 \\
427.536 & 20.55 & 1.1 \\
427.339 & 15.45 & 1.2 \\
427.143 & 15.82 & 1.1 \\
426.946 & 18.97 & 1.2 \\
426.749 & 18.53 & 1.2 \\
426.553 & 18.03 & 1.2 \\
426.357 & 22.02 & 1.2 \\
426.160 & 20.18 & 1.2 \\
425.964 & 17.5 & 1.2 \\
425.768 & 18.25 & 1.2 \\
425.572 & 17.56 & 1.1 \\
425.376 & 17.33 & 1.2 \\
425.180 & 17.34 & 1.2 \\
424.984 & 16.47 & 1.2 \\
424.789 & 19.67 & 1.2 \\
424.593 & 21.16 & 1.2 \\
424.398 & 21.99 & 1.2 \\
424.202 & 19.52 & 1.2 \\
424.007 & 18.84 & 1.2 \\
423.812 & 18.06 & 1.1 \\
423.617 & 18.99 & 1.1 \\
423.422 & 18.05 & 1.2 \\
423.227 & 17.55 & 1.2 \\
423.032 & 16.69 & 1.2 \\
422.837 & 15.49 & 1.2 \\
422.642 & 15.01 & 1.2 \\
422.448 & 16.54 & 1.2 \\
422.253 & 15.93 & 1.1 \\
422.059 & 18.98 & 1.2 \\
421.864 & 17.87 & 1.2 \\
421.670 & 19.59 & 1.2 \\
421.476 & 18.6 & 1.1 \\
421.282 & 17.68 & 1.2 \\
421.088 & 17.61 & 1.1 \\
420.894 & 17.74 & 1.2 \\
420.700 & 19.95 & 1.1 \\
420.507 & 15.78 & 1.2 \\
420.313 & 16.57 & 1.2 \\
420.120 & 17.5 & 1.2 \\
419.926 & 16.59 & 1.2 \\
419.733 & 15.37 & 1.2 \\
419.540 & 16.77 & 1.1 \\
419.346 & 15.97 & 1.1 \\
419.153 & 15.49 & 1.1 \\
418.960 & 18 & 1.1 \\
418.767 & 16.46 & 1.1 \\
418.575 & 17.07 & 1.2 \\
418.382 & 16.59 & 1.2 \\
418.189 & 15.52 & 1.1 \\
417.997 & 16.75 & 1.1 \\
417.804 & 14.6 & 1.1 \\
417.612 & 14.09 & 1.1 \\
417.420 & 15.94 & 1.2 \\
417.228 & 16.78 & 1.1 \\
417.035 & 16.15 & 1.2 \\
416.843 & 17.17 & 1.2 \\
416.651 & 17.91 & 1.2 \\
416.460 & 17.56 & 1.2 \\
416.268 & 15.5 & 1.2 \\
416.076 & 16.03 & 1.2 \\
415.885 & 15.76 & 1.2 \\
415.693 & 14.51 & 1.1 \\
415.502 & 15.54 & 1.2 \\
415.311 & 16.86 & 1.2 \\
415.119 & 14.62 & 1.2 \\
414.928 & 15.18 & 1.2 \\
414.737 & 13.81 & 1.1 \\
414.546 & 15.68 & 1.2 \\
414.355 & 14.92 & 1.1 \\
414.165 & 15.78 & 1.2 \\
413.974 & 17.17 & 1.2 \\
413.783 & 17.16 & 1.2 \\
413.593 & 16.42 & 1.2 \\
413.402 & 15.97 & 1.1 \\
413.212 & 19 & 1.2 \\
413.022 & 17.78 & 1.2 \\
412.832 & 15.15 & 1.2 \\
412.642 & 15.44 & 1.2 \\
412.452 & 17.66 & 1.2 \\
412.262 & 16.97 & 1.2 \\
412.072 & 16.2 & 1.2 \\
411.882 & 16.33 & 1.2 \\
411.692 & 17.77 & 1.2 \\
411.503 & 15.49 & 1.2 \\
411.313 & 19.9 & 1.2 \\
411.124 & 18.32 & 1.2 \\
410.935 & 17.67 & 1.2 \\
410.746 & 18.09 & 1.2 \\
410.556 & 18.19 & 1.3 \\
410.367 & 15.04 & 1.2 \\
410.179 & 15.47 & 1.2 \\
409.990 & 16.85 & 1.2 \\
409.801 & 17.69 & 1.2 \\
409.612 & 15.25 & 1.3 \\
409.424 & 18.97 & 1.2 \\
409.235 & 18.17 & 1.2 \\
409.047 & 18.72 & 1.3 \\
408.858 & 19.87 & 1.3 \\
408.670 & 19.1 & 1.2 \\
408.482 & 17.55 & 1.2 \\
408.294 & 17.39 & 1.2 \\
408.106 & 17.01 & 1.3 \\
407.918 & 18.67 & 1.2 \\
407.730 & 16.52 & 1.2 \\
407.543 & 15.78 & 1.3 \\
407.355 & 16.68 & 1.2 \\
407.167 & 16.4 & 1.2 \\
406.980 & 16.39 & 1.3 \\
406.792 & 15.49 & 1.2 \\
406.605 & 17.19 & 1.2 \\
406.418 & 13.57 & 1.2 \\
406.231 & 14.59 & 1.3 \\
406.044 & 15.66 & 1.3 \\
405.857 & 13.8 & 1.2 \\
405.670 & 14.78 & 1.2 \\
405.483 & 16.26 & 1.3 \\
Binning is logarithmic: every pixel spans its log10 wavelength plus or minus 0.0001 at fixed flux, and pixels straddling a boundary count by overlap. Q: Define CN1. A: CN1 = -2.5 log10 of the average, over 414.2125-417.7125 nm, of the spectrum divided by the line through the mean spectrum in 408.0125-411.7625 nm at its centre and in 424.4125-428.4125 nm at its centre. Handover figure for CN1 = 0.139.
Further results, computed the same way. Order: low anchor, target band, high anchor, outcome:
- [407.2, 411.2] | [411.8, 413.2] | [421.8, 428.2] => 0.06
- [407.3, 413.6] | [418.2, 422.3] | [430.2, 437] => 0.07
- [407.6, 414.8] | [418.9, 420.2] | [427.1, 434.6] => 0.06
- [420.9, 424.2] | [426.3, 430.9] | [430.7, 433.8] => 0.11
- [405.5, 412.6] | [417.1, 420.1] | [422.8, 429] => 0.10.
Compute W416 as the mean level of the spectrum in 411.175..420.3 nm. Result 16.3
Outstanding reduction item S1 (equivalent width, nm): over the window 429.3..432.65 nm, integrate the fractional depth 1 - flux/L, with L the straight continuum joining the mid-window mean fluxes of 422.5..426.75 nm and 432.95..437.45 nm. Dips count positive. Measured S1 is 0.57 nm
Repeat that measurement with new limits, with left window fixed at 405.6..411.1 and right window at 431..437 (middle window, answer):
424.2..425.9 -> 0.06 nm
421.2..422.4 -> 0.05 nm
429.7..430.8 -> 0.35 nm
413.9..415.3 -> 0.19 nm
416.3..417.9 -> 0.17 nm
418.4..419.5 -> 0.11 nm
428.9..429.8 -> 0.17 nm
